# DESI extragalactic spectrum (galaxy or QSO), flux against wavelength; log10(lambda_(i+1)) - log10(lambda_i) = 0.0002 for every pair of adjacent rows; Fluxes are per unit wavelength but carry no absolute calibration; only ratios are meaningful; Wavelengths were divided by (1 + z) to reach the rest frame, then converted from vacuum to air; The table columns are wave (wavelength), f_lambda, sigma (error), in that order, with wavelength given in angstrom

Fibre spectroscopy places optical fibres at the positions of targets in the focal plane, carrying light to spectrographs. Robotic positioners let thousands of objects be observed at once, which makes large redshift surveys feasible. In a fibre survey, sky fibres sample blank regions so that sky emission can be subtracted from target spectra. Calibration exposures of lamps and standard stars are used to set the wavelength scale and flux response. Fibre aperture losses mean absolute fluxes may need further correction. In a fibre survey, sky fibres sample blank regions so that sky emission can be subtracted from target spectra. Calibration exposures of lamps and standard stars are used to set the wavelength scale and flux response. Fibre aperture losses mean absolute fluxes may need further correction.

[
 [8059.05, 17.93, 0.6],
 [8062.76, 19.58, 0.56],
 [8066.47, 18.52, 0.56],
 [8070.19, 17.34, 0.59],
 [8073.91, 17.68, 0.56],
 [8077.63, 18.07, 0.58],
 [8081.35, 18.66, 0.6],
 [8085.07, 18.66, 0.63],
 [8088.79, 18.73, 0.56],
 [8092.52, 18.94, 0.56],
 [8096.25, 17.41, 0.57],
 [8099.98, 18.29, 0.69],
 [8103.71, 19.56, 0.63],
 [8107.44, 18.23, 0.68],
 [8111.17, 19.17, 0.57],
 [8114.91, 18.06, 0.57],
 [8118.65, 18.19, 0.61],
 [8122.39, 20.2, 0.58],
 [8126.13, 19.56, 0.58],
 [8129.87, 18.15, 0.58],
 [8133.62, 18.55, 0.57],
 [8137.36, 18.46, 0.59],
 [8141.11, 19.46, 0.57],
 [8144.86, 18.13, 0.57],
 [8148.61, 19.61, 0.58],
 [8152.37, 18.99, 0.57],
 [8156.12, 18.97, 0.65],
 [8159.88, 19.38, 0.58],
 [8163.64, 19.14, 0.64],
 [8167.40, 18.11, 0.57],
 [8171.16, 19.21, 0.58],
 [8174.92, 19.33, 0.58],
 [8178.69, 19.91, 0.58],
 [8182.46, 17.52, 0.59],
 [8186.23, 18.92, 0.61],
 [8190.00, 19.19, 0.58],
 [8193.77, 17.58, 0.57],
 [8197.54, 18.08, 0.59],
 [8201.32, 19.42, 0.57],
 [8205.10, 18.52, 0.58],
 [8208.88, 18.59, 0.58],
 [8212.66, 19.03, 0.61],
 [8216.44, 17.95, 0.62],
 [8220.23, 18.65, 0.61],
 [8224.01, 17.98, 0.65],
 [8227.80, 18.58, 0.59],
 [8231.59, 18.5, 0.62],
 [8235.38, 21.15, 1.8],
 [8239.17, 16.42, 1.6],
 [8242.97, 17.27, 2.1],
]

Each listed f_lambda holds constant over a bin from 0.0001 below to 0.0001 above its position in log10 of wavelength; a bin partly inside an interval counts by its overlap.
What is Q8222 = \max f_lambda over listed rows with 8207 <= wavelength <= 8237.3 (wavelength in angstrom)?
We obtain 21.15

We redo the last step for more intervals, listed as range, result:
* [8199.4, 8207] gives 19.42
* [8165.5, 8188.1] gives 19.91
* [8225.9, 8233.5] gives 18.58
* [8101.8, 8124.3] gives 20.2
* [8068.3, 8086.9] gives 18.66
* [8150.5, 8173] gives 19.38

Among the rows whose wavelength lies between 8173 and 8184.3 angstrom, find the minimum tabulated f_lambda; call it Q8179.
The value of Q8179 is 17.52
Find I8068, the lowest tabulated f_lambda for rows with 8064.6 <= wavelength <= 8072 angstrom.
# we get 17.34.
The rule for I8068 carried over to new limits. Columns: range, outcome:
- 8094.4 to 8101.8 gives 17.41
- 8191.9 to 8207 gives 17.58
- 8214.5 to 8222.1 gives 17.95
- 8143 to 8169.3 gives 18.11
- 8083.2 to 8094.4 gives 18.66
